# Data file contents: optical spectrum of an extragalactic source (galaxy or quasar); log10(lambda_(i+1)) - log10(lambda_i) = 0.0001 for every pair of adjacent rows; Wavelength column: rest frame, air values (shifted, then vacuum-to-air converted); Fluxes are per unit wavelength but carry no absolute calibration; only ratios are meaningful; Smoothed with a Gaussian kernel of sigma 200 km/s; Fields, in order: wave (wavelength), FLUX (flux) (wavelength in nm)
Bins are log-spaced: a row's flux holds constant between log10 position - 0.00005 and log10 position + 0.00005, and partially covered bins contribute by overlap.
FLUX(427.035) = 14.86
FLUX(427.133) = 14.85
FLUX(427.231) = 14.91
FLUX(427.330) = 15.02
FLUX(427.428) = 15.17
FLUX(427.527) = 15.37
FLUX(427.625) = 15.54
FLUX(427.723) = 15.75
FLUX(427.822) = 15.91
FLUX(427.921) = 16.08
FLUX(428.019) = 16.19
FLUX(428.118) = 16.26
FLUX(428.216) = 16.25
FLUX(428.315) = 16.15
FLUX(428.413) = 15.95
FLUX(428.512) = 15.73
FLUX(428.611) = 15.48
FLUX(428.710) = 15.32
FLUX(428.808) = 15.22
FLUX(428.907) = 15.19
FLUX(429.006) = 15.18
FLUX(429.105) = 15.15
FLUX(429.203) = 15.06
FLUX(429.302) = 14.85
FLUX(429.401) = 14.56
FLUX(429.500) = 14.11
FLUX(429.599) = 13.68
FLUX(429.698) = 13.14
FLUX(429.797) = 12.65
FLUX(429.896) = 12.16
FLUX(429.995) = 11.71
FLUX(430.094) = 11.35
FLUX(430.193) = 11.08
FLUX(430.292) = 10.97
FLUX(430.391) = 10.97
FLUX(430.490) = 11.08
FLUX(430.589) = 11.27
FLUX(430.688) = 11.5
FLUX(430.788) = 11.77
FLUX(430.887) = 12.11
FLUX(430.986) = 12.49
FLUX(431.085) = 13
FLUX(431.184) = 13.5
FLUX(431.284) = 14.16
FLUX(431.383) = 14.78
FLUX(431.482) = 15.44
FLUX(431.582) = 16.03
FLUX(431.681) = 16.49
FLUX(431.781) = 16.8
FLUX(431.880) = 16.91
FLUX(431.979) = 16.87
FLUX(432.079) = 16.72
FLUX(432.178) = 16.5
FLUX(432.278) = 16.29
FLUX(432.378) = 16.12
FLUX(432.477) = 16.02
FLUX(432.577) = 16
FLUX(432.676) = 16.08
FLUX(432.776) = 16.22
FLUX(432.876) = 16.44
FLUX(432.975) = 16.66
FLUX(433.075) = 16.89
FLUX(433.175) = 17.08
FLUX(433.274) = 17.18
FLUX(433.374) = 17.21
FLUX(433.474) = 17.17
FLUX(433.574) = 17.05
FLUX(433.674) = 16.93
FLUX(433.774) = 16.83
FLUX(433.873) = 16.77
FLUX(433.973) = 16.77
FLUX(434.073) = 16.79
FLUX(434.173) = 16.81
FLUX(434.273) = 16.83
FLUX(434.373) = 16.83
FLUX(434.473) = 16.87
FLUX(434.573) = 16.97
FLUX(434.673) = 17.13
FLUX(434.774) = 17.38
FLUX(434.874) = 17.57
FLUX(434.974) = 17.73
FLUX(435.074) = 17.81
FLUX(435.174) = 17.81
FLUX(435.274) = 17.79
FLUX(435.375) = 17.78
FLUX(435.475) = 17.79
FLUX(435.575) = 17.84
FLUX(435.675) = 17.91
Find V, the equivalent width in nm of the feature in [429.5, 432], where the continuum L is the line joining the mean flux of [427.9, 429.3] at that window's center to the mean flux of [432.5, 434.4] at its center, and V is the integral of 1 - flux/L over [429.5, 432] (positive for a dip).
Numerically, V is 0.448 nm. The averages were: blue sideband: 15.6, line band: 13.3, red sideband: 16.8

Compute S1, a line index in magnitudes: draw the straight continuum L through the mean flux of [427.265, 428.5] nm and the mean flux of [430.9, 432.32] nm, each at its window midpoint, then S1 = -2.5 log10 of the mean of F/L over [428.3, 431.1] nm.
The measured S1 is 0.17 mag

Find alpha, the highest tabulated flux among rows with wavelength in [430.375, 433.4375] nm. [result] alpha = 17.21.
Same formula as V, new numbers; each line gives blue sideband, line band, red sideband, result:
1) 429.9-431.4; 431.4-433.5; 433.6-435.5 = -0.30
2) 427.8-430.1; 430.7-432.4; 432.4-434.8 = 0.10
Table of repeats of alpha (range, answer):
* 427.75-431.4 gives 16.26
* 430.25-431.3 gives 14.16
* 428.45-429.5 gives 15.73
